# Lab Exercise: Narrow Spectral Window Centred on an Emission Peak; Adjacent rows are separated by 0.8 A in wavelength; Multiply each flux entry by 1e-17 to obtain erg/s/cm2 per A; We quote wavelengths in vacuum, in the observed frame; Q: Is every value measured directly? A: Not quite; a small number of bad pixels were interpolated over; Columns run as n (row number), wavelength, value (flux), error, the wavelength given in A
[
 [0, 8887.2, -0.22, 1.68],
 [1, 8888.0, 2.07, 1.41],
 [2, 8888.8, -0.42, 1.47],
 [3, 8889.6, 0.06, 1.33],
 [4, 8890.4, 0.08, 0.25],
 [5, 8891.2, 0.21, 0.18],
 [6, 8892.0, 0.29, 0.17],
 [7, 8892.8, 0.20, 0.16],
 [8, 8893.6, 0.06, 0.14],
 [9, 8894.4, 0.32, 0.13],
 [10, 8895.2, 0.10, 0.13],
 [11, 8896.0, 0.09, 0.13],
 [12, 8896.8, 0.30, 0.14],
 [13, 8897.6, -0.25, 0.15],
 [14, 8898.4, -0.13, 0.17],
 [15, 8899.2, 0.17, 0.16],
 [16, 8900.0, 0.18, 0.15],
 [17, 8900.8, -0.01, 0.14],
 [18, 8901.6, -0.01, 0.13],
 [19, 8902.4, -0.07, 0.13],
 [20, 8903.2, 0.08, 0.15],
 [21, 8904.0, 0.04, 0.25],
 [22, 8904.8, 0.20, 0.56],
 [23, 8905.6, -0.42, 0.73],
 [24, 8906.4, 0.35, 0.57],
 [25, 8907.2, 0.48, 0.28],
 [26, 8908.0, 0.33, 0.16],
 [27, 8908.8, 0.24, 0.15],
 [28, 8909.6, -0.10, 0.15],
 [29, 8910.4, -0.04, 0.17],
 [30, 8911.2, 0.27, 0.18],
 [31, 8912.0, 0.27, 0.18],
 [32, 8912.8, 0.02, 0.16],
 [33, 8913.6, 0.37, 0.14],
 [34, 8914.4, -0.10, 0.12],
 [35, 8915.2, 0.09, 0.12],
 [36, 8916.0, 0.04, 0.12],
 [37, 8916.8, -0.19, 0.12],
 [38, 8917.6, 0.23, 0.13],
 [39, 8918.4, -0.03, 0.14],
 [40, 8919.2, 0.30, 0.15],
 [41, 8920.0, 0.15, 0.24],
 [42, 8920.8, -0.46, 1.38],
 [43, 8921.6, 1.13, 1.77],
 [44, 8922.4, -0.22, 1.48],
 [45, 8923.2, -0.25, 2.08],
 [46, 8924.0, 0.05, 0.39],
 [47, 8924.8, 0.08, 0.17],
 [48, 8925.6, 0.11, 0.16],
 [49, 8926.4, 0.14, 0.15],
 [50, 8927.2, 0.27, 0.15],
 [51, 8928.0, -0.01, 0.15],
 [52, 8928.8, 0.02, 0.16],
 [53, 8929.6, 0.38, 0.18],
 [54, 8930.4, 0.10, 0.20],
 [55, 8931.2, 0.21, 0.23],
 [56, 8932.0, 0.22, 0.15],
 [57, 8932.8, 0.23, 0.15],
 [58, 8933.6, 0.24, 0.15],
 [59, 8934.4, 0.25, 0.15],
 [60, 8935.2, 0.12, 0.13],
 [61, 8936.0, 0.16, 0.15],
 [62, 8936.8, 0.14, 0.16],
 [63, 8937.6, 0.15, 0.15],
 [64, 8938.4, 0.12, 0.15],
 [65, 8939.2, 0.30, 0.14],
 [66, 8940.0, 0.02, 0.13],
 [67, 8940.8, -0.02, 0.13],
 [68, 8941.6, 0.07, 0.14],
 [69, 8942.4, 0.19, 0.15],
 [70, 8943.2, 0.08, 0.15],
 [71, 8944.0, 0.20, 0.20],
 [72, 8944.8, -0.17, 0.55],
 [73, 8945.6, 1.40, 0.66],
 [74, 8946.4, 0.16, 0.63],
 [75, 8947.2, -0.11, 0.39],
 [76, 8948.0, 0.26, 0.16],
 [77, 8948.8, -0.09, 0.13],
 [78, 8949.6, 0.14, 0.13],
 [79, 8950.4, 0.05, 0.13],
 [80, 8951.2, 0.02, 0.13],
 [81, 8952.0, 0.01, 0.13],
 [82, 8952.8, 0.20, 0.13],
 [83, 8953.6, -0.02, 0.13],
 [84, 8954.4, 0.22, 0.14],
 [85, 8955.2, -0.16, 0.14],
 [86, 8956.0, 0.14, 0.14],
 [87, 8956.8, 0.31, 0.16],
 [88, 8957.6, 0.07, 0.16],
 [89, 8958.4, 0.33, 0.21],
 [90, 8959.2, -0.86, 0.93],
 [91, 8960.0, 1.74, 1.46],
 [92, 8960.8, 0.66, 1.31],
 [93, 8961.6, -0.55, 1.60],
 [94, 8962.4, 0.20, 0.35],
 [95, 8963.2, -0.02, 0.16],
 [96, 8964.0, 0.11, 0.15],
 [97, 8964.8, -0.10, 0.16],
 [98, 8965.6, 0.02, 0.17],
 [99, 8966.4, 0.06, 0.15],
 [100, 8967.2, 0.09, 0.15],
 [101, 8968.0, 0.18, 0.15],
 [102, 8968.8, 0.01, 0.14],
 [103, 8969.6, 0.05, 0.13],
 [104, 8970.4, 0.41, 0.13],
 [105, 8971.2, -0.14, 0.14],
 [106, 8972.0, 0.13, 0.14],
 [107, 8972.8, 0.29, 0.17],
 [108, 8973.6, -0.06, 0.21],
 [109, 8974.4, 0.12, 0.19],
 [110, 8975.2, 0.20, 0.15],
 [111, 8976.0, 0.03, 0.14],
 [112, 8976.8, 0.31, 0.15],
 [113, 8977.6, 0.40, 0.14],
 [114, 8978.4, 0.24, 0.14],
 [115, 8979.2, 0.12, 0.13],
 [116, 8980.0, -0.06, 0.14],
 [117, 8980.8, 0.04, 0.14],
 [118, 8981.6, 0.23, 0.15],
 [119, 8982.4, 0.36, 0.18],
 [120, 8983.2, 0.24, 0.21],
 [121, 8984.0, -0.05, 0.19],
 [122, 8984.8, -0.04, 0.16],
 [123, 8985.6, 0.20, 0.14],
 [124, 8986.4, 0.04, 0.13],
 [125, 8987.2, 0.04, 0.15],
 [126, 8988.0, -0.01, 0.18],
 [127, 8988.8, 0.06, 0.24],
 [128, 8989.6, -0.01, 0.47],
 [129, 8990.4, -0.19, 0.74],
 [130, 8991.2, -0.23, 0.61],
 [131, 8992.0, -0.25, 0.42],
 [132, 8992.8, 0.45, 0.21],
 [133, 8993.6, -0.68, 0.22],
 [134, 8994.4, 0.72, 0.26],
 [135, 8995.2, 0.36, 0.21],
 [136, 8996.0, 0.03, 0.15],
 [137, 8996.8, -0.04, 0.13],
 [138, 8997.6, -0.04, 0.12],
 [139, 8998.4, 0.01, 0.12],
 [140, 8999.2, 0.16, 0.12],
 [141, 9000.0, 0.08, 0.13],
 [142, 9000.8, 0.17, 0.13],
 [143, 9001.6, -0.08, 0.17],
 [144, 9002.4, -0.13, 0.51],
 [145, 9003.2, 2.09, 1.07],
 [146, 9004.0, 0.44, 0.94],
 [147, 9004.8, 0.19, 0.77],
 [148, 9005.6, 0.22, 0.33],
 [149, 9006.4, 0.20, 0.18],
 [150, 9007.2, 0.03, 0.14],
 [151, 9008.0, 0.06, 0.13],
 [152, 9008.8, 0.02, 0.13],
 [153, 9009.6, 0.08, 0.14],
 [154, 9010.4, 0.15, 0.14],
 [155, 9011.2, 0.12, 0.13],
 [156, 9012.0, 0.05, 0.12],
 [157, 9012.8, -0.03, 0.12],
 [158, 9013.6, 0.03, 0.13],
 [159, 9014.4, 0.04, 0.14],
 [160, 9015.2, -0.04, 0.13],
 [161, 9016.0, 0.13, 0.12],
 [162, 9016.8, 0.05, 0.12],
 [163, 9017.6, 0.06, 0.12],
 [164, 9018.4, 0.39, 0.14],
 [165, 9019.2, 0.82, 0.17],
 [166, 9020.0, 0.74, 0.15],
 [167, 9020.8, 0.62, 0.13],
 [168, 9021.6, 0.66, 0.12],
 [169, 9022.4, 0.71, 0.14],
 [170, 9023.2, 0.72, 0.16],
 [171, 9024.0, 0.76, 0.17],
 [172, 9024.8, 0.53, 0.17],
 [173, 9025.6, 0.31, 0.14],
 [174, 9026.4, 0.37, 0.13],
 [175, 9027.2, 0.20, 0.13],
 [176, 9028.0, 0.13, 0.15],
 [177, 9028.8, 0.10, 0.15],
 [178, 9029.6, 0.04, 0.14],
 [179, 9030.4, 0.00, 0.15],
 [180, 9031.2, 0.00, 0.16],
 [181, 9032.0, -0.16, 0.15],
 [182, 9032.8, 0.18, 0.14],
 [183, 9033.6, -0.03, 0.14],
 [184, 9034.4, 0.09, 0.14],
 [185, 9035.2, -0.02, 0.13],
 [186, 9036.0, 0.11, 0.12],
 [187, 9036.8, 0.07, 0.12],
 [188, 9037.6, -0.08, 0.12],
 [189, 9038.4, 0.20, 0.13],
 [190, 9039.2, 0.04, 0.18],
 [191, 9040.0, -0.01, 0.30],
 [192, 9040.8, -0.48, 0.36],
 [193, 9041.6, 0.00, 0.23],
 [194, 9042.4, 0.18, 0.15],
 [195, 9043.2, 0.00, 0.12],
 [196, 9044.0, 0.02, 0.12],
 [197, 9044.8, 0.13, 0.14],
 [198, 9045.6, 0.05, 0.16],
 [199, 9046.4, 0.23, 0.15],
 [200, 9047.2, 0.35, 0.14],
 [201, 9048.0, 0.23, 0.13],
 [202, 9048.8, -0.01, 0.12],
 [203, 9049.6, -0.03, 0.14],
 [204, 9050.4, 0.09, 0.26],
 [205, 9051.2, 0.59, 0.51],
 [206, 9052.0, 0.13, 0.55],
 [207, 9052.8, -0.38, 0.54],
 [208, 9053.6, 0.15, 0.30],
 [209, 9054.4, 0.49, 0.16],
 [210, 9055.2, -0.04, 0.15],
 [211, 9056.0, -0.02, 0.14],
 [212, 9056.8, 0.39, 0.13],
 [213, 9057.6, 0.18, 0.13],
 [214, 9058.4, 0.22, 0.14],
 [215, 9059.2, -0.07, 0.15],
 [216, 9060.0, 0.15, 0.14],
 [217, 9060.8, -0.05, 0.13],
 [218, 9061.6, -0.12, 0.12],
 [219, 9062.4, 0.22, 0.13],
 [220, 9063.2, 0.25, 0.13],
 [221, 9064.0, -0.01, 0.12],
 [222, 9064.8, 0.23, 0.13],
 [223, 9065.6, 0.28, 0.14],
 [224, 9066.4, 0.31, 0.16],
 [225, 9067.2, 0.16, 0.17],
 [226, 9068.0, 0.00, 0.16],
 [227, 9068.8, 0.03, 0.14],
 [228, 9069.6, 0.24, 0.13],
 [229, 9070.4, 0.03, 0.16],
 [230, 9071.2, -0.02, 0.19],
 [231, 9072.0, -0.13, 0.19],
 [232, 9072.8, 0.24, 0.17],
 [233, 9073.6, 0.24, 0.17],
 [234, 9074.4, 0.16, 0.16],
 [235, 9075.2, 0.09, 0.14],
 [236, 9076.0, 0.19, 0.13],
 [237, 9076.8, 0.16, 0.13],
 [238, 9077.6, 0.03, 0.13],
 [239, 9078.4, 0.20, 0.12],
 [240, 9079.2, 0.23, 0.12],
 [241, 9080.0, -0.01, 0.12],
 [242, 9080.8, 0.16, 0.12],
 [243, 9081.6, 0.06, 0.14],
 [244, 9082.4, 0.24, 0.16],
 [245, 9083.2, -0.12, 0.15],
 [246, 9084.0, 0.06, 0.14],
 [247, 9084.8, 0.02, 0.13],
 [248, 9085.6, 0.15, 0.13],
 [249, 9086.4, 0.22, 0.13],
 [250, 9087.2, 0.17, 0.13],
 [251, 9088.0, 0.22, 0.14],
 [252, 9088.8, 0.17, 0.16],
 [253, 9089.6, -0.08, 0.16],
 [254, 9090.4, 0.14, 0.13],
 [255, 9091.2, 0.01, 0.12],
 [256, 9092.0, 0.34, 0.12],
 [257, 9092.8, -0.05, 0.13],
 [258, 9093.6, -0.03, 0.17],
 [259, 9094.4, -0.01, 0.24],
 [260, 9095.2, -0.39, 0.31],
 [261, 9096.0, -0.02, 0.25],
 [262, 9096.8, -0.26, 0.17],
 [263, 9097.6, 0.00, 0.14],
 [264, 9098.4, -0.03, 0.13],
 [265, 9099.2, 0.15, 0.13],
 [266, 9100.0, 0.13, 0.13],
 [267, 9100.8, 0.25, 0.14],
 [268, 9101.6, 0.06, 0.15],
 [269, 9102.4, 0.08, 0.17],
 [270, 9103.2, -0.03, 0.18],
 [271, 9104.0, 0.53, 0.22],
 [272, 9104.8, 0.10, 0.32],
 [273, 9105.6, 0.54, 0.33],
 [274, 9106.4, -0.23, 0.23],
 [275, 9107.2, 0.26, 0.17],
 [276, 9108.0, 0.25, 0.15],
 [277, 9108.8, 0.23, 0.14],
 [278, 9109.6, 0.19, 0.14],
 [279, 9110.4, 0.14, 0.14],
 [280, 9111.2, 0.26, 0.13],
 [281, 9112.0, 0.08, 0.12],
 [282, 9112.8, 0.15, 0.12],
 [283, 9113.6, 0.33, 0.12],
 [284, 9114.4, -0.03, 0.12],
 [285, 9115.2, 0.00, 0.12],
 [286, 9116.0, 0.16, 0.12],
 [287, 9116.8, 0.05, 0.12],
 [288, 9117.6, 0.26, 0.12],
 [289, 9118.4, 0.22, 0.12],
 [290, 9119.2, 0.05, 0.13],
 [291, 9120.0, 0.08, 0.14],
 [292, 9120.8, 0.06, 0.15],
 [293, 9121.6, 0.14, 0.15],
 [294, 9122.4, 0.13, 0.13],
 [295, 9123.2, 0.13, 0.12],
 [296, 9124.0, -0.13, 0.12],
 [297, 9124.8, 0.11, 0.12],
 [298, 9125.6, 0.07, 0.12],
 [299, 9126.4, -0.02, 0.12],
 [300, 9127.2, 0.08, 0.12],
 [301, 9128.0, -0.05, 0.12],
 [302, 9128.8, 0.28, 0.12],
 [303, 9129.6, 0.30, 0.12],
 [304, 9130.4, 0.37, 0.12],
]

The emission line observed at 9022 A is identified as H-beta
